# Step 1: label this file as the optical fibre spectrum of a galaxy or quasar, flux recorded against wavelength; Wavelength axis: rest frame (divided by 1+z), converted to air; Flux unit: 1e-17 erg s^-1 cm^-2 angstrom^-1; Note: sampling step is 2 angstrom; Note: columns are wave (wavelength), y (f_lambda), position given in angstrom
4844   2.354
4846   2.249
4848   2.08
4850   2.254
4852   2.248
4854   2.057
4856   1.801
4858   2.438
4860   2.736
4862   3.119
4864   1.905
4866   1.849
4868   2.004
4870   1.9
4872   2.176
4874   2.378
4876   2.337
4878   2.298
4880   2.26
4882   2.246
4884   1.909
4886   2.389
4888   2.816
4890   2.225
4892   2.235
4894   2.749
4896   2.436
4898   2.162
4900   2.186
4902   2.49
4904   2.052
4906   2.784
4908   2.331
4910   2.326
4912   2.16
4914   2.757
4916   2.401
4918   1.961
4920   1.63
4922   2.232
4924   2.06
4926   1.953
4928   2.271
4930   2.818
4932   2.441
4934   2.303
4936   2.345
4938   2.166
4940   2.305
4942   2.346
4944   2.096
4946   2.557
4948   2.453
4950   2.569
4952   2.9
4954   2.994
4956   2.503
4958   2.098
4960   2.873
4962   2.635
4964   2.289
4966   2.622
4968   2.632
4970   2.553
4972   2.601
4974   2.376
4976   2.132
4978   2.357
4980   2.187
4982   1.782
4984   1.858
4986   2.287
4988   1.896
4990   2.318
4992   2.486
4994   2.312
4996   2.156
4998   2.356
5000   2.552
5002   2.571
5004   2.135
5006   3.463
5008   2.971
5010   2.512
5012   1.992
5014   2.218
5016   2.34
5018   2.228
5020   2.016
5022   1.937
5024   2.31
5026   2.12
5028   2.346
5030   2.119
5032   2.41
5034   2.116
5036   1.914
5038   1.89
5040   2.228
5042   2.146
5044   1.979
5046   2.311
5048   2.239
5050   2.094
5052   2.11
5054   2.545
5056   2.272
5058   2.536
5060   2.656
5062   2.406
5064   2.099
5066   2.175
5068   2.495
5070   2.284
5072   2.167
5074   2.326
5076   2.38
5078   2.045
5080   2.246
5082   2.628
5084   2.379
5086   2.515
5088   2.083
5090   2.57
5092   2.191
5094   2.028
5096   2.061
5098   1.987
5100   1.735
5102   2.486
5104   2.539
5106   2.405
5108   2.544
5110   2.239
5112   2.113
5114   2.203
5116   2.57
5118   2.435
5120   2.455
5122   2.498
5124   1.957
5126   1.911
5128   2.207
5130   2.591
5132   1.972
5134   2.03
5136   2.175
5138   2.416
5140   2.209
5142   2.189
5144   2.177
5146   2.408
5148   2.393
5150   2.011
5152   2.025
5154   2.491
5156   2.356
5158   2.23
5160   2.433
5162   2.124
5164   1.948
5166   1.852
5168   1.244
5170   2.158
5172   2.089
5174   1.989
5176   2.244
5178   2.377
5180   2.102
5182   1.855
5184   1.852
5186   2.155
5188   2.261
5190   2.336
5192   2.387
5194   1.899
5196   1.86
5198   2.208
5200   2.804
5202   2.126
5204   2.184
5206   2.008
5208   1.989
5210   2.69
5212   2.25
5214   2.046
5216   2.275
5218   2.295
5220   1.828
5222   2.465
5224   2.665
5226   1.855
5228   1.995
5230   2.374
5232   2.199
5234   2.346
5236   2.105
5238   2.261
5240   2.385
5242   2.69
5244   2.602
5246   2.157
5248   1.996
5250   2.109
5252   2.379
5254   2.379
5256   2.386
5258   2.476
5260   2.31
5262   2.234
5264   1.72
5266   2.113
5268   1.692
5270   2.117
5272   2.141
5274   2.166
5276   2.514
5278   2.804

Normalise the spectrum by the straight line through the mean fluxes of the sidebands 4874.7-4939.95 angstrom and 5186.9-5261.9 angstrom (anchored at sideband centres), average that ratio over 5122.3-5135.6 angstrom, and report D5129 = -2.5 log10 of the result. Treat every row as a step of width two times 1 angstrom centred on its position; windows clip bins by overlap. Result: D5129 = 0.07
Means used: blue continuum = 2.3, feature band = 2.13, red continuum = 2.26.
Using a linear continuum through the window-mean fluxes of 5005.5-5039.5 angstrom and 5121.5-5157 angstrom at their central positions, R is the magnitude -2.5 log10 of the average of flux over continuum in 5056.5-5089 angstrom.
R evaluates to -0.04 mag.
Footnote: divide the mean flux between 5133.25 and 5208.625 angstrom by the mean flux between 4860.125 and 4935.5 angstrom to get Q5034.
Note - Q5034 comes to 0.94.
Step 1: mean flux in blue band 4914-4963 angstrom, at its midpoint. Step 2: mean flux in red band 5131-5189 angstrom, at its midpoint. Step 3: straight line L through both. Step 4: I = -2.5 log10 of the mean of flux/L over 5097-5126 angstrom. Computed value -0.05 mag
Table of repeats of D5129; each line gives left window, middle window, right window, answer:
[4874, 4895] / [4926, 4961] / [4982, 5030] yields -0.059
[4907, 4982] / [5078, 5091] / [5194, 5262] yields -0.027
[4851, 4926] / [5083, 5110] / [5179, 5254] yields -0.016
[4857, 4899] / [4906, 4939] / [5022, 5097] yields 0.010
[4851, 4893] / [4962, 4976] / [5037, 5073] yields -0.109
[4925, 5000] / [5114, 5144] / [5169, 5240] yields -0.003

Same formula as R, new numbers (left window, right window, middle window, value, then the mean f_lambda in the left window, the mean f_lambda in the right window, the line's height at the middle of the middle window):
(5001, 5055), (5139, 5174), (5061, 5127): -0.038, 2.27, 2.13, 2.2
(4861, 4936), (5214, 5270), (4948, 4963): -0.161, 2.29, 2.23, 2.28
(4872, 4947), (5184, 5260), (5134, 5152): 0.020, 2.31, 2.25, 2.26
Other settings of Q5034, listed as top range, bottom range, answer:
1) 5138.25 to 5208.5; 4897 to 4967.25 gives 0.90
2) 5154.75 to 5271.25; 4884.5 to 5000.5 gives 0.93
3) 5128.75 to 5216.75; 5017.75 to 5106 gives 0.97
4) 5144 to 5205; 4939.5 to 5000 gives 0.90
